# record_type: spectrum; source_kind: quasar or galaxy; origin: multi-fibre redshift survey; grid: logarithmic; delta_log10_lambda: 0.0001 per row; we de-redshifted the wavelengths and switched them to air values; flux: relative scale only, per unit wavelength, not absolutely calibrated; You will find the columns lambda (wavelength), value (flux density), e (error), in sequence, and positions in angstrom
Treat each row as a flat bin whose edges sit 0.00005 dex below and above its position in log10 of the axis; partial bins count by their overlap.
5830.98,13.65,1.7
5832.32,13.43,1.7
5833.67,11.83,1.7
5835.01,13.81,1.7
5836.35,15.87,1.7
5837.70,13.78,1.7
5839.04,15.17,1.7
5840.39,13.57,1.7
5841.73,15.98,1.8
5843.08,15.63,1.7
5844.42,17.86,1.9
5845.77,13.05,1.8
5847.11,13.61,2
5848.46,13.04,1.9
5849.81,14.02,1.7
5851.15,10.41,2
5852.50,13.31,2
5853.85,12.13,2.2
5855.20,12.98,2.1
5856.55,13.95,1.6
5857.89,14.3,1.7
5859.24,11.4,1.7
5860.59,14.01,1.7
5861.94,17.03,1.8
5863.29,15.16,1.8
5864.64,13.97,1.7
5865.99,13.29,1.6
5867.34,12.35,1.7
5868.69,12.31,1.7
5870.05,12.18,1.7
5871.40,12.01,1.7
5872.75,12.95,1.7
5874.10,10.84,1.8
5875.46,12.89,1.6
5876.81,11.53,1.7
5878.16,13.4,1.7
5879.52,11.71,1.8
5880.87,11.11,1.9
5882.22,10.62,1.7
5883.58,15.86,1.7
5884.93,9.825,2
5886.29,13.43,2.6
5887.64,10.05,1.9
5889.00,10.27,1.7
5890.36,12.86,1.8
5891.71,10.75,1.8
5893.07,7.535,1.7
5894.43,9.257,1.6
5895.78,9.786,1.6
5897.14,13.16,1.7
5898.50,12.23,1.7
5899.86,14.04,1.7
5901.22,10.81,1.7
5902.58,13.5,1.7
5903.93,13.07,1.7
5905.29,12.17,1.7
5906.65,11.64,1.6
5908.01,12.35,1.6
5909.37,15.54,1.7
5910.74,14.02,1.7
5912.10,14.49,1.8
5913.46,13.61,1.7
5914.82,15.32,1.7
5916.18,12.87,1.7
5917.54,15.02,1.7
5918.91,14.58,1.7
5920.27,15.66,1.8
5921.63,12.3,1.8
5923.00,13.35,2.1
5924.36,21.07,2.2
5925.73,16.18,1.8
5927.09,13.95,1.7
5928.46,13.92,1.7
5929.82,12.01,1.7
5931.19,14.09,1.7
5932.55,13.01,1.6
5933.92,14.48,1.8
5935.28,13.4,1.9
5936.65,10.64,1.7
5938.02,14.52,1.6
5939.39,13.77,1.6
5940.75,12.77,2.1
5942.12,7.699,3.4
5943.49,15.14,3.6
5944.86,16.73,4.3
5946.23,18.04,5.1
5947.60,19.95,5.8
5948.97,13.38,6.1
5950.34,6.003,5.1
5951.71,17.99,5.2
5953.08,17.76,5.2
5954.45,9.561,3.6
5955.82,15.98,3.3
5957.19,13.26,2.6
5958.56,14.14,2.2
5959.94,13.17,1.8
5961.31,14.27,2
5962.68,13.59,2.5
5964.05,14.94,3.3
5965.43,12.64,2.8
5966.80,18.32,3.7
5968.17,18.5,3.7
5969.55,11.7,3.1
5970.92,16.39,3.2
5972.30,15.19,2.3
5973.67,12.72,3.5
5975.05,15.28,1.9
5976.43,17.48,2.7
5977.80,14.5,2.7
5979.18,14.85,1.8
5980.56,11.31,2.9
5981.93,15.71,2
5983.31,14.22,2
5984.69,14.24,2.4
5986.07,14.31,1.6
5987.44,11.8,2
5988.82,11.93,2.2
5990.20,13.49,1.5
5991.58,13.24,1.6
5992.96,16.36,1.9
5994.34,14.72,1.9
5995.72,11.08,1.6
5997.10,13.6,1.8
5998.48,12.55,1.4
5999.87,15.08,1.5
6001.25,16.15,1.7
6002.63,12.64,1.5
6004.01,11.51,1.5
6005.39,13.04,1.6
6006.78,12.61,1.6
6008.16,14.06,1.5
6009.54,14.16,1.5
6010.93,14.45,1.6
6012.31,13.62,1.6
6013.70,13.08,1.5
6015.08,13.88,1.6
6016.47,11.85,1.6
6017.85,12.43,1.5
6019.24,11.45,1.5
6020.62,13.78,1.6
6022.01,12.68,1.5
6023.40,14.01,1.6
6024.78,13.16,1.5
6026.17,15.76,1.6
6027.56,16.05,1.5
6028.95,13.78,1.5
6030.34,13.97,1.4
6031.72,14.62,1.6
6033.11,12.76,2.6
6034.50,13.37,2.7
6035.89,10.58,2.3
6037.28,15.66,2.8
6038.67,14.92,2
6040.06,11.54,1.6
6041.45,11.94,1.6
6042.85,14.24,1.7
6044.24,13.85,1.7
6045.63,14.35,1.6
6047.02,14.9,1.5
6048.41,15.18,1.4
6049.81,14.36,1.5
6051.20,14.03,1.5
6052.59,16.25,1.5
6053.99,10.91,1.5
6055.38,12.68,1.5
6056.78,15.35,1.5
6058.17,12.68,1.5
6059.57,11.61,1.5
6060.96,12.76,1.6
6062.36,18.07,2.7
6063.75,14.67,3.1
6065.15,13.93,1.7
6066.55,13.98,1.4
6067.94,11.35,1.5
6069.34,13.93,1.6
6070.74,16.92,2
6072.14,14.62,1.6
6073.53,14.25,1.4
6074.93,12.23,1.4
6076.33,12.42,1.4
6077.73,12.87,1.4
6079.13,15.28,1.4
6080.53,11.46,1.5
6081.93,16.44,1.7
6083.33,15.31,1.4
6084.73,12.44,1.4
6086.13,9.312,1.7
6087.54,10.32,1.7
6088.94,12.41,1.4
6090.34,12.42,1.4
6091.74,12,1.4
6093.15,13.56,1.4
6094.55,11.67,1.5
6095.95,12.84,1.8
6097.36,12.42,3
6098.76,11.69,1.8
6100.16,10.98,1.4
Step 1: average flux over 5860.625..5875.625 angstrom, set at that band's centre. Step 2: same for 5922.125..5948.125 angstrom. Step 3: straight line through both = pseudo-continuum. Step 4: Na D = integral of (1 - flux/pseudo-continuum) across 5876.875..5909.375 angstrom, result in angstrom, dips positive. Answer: 4.5 angstrom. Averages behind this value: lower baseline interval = 13.2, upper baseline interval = 14.4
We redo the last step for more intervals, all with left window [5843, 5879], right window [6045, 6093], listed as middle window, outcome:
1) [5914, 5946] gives -1.7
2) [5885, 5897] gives 2.5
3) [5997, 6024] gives 0.3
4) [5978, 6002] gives -0.6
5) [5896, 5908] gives 0.8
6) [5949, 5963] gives -0.2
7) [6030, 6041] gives 0.1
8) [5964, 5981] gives -1.9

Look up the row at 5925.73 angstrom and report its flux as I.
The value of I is 16.18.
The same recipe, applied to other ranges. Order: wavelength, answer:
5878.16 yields 13.4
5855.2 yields 12.98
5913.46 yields 13.61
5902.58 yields 13.5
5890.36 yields 12.86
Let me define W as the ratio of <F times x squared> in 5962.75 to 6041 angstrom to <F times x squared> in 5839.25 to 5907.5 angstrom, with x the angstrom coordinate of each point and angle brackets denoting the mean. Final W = 1.14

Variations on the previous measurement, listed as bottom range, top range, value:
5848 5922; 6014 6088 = 1.13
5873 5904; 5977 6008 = 1.21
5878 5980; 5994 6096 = 1.03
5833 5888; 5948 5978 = 1.13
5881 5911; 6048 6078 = 1.23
